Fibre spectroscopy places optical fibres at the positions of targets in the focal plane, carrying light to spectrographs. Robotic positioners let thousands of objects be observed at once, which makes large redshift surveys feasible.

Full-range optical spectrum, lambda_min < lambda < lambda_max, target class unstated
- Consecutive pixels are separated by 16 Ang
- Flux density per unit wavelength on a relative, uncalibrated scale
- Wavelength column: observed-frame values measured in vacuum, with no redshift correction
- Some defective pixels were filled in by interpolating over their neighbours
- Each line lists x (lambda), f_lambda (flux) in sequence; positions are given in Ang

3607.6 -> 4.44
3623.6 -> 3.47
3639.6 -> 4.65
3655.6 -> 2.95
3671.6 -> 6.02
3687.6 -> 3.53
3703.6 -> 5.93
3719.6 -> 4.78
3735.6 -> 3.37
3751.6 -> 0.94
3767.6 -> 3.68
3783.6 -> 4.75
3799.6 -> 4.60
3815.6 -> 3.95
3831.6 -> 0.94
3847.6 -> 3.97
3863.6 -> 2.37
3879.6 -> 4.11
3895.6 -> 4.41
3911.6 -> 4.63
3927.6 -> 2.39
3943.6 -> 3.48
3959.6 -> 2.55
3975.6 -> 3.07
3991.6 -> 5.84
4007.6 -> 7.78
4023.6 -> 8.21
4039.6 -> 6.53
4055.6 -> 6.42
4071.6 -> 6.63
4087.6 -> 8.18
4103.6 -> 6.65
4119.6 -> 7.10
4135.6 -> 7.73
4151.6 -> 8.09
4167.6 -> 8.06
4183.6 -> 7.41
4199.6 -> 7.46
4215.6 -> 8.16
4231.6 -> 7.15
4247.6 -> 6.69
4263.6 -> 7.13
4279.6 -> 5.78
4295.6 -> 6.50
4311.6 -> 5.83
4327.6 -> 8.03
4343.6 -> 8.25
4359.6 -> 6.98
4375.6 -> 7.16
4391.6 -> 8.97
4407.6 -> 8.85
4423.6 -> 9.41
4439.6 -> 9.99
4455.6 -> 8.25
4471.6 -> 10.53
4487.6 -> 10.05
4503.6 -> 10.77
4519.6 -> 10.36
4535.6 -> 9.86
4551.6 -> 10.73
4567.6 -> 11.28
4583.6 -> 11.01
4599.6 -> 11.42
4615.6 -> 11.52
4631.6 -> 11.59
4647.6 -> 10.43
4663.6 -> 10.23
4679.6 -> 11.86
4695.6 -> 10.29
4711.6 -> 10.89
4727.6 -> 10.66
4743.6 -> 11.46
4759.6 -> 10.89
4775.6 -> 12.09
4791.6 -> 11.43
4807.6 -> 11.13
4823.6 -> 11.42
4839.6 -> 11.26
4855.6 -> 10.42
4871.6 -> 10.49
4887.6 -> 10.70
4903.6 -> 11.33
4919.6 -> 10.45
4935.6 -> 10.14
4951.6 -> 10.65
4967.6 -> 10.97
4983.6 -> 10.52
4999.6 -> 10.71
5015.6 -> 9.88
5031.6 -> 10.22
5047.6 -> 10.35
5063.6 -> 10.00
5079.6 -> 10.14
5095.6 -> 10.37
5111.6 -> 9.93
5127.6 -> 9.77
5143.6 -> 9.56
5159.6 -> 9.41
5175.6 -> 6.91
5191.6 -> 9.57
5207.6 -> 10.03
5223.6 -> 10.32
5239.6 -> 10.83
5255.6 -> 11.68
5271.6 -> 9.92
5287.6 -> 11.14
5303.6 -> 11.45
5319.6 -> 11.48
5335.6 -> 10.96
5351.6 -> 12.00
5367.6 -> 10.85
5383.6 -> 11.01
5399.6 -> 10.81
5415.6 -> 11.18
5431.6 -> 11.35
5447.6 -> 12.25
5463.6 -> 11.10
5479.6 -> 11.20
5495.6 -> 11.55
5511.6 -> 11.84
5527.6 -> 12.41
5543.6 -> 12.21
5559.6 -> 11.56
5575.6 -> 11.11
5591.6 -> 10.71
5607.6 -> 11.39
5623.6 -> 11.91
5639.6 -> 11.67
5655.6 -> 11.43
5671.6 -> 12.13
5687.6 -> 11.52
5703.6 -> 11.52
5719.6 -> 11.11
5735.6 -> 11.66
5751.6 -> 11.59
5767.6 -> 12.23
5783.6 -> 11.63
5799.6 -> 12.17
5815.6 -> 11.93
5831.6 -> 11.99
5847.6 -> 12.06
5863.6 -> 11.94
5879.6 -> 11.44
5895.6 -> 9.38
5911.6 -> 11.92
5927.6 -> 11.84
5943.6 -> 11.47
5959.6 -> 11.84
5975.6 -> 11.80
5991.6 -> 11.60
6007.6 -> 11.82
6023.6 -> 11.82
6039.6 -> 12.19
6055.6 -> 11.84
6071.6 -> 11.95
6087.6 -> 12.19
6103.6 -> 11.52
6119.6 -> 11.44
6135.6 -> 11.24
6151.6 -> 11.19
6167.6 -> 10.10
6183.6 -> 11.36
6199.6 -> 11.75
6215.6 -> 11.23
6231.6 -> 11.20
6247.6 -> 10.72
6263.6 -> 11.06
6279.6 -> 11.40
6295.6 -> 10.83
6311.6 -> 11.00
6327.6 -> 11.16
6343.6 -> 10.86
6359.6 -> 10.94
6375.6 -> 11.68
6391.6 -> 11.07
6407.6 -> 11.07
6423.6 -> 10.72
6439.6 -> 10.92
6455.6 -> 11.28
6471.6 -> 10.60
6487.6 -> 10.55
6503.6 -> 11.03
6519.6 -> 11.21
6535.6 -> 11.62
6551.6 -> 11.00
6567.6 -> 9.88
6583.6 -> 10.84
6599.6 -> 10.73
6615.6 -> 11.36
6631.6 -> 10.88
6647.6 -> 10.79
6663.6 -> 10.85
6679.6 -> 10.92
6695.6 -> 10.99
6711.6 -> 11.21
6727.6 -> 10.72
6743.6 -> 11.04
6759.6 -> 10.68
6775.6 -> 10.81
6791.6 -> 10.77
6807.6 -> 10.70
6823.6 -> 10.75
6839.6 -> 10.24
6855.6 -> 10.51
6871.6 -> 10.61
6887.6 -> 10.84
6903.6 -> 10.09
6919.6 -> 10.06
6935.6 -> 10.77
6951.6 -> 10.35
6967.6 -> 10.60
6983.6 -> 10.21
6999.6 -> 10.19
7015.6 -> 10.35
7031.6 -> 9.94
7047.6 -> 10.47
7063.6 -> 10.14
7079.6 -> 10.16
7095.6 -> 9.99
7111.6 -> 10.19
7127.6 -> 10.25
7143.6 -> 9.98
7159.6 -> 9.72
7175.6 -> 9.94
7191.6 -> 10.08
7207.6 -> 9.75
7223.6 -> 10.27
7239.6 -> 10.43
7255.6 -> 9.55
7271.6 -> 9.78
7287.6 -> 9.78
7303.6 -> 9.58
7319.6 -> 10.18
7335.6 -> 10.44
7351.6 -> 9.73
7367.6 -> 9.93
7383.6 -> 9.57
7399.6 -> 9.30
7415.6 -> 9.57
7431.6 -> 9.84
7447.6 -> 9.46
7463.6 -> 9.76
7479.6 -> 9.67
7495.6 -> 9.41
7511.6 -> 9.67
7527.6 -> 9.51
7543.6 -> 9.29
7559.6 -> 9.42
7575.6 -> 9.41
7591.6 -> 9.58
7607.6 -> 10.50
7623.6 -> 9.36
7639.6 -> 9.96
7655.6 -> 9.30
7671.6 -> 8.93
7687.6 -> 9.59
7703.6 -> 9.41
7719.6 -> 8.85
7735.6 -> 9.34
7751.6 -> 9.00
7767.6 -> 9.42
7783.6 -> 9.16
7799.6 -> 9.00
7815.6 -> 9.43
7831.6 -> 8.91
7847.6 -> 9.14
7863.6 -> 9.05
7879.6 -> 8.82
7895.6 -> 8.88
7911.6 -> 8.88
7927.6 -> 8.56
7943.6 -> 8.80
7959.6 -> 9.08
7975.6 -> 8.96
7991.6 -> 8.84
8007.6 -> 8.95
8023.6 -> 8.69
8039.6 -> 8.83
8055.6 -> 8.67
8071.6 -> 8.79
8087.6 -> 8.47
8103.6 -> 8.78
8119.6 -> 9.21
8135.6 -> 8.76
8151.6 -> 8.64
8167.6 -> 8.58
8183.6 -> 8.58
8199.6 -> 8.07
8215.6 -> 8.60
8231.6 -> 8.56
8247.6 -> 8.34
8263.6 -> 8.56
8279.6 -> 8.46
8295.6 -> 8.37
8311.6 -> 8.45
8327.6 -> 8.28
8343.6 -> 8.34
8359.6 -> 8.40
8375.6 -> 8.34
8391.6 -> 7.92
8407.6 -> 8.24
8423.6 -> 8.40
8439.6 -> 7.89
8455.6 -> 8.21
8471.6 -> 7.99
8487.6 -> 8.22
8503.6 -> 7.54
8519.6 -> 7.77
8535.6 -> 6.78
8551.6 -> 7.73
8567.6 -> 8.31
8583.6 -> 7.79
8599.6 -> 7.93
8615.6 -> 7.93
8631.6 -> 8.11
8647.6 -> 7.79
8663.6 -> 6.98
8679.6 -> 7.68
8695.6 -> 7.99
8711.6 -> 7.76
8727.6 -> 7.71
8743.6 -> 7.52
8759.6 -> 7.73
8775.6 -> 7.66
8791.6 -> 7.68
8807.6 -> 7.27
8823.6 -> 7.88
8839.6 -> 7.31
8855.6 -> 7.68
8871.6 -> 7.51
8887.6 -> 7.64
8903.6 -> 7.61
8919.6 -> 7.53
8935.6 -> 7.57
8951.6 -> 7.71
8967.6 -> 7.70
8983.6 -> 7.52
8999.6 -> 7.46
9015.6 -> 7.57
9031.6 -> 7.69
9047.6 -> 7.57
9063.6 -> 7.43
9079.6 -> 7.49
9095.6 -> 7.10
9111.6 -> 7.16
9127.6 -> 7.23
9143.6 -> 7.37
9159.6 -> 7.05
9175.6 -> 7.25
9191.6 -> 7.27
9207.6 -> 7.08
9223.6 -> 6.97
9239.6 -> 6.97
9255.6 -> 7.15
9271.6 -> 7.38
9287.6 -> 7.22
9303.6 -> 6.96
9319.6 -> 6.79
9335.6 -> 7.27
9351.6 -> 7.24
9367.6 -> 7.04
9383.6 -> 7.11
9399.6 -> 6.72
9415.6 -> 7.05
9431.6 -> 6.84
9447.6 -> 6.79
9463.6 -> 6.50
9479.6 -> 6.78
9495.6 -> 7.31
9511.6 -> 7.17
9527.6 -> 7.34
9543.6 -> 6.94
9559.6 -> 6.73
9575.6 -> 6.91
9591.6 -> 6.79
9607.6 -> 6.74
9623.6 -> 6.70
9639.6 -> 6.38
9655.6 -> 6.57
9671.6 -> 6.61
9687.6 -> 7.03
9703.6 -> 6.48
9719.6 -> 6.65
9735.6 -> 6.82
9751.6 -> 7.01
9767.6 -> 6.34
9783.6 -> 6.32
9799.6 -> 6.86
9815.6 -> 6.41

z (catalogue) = 0.000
